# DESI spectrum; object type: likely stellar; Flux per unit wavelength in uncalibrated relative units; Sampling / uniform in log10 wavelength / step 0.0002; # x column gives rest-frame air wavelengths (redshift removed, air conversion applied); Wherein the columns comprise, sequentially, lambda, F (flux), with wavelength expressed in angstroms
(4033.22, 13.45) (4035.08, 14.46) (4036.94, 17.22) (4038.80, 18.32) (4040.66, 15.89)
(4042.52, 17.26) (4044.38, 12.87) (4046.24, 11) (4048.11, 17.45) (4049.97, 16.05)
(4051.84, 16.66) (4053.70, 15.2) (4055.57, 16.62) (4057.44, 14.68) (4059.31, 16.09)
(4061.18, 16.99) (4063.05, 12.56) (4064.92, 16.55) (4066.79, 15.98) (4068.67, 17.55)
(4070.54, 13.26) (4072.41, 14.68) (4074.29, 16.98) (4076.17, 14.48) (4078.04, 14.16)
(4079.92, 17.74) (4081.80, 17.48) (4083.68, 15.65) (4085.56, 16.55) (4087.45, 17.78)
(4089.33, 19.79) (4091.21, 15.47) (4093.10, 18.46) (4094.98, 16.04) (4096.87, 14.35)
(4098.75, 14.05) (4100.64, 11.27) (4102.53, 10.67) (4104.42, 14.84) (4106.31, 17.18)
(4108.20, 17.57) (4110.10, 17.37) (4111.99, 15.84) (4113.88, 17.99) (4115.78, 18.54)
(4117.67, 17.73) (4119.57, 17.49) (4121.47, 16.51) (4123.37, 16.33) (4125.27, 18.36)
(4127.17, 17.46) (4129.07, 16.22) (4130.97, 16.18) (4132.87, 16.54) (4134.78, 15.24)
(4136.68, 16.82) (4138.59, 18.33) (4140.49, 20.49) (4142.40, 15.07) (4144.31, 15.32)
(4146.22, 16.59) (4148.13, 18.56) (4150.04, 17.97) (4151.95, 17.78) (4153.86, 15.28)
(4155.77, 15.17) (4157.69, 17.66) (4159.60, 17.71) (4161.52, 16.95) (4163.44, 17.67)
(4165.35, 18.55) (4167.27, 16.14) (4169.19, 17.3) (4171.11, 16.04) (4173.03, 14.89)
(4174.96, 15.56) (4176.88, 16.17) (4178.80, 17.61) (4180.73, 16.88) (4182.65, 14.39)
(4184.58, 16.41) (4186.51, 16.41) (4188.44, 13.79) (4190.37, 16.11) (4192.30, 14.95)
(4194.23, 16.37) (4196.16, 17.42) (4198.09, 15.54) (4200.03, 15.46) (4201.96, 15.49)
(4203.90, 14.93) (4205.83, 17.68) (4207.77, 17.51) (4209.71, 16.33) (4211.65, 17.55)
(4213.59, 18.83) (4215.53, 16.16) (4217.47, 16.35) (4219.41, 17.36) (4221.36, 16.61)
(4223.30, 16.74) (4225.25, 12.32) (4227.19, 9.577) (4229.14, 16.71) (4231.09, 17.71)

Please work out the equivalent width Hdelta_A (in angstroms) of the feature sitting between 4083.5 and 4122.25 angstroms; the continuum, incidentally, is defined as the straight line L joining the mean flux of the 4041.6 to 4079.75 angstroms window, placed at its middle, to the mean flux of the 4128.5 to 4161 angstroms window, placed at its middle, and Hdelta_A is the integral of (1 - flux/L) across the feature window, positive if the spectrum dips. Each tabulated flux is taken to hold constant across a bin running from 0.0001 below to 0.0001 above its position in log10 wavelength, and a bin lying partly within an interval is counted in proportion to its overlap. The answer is -0.3 angstroms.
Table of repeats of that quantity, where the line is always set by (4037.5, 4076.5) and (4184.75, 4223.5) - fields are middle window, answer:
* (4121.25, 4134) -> -0.7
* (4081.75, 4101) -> -0.5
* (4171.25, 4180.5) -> 0.1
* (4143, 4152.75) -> -0.7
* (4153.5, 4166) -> -0.7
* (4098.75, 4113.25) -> 0.8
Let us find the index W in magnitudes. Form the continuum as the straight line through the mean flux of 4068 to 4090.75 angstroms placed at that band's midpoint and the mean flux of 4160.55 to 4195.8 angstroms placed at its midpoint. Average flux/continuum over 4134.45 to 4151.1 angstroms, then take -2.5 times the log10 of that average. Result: -0.06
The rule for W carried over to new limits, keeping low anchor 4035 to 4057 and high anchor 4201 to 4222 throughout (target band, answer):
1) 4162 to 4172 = -0.04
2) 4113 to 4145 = -0.05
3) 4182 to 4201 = 0.07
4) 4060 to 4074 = 0.03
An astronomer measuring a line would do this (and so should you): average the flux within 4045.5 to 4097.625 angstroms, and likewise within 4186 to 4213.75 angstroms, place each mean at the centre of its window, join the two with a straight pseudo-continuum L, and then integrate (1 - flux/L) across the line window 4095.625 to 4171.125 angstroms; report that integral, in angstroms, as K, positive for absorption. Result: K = -2.35 angstroms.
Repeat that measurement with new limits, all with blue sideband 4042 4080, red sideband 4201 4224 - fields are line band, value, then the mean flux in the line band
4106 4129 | -2.03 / 17.3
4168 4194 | 0.95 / 15.9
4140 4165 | -1.27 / 17.1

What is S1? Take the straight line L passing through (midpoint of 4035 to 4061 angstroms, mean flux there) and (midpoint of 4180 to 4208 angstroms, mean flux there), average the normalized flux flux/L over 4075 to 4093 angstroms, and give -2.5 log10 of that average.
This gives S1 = -0.057 mag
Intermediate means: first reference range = 15.8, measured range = 16.7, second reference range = 15.9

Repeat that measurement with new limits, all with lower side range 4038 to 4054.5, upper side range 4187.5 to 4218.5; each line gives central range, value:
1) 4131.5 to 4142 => -0.08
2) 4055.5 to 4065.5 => 0.02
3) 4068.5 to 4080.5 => 0.03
